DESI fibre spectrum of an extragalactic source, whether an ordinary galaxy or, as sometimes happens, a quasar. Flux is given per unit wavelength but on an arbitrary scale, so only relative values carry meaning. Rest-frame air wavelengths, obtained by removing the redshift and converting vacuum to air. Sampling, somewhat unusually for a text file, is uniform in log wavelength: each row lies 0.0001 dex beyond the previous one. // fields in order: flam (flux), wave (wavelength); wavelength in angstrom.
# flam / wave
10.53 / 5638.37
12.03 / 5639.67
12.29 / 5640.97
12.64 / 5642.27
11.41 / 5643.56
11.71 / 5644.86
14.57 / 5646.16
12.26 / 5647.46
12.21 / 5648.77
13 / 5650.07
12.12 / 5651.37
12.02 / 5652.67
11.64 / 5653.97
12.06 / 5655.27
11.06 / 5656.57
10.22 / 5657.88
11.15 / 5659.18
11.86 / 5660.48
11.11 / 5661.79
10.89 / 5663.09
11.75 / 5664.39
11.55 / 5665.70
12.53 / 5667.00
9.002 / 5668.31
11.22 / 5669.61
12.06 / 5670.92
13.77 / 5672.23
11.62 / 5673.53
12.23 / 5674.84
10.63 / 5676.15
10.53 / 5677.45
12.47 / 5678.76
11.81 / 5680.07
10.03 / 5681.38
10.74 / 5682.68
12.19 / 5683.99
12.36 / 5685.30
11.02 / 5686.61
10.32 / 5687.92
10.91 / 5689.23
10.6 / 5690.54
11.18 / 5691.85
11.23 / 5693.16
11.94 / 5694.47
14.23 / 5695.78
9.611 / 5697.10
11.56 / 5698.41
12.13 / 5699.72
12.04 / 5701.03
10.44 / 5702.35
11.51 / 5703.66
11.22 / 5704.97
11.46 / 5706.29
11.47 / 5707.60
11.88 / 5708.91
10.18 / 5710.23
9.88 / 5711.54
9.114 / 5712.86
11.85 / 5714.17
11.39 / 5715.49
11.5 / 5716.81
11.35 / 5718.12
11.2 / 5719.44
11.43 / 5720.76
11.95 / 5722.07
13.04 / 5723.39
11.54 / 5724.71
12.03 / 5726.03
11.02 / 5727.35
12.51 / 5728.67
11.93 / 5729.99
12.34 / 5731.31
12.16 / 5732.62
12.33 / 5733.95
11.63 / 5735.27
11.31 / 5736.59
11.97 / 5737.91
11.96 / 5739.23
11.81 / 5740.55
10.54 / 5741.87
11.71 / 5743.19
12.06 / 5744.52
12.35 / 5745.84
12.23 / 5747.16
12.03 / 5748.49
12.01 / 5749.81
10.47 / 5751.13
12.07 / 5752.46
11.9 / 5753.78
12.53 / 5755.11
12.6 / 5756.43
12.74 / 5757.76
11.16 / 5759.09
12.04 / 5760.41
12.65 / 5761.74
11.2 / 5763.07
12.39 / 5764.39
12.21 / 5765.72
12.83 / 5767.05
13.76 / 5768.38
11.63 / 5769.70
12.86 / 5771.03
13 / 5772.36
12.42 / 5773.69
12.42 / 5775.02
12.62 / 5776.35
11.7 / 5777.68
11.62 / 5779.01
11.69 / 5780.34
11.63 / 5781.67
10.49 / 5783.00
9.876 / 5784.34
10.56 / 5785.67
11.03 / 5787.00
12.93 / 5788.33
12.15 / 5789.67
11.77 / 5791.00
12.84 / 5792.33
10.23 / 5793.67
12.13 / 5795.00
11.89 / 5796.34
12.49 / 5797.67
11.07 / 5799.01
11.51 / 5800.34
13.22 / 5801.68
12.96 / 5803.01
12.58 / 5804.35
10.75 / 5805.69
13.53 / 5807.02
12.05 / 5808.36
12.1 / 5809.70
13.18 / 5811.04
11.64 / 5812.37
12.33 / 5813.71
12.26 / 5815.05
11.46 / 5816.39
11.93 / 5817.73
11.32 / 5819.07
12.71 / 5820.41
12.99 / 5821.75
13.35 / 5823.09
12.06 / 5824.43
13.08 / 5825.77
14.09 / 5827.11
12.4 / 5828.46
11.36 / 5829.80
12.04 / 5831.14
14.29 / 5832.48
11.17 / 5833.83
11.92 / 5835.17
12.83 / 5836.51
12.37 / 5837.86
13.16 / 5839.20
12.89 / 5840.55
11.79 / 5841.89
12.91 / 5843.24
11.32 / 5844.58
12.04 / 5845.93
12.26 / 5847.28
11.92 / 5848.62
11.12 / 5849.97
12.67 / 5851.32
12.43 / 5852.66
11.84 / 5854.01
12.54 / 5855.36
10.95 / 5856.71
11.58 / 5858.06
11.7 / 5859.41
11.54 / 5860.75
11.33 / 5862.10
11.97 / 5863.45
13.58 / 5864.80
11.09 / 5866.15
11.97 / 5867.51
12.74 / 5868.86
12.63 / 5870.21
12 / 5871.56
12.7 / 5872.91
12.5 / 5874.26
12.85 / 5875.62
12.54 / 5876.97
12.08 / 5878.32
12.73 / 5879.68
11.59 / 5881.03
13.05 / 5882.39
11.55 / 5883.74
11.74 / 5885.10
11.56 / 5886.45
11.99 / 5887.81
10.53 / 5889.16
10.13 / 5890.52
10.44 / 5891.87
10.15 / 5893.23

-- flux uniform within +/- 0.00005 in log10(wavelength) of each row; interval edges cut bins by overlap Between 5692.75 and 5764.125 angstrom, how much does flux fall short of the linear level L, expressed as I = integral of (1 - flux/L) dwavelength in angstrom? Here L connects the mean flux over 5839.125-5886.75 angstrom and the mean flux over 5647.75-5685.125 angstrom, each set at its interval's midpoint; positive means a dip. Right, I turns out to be 0.39 angstrom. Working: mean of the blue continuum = 11.6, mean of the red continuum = 12.1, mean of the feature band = 11.7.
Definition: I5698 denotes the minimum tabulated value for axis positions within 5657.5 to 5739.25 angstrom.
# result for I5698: 9.002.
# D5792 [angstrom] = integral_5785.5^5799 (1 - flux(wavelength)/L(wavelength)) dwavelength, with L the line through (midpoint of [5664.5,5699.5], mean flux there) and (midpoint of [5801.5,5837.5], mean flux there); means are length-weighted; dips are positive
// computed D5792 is 0.5 angstrom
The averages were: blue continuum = 11.4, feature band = 11.8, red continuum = 12.4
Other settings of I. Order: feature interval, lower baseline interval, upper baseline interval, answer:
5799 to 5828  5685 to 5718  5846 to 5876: -1.4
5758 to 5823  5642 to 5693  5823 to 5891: -0.5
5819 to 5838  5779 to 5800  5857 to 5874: -1.3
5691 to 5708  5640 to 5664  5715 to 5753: 0.4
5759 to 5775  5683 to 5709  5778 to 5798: -1.2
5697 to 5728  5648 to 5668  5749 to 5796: 1.2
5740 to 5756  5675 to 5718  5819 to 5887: -0.3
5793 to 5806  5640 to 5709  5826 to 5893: 0.0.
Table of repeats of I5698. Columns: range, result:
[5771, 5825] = 9.876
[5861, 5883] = 11.09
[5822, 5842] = 11.17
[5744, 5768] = 10.47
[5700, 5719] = 9.114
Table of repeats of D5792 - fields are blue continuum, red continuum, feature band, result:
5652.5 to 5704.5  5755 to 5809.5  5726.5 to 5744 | 0.0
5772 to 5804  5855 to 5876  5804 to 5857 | -1.4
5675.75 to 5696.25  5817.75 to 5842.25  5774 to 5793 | 0.8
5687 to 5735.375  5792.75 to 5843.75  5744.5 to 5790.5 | -0.3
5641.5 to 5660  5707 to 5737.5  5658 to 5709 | 1.6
